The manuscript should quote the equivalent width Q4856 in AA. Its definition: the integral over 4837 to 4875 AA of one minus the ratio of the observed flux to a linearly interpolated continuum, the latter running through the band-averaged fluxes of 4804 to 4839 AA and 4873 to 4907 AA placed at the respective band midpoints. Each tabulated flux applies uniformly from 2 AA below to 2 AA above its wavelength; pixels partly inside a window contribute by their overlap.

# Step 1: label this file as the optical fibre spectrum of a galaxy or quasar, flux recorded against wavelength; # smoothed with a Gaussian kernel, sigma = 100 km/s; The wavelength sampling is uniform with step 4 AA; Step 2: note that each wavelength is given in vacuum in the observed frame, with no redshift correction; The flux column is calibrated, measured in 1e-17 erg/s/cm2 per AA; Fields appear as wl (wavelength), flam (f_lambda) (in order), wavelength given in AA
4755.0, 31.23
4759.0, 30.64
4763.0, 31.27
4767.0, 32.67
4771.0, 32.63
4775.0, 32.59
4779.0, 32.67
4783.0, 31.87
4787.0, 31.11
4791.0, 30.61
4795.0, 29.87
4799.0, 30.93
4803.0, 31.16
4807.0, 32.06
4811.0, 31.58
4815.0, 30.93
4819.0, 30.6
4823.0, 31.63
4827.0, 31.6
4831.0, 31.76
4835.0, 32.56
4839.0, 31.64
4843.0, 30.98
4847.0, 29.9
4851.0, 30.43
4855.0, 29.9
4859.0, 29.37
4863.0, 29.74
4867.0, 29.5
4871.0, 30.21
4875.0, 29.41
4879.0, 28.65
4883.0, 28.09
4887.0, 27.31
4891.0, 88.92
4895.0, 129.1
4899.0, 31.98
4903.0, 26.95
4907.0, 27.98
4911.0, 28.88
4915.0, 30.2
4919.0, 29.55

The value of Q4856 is 9.0 AA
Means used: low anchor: 31.6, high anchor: 47.6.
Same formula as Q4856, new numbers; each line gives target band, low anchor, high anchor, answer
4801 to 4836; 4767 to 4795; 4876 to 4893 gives 4.06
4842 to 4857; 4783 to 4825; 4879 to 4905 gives 4.33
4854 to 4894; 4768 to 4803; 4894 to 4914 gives 3.54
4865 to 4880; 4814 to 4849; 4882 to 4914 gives 4.47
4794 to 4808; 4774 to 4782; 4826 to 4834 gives 0.52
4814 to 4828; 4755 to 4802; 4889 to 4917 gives 2.66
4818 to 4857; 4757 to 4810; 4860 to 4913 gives 5.74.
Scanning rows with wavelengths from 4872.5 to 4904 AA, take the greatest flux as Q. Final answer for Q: 129.1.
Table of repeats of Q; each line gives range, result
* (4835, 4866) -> 32.56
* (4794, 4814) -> 32.06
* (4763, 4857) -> 32.67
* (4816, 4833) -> 31.76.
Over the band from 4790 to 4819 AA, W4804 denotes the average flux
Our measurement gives 31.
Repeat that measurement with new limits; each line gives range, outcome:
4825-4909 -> 37.4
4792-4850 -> 31.2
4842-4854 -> 30.3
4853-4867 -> 29.6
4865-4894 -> 40.6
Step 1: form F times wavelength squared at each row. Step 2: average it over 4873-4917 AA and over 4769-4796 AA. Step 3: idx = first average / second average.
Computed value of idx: 1.43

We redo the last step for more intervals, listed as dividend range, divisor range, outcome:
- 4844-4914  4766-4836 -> 1.26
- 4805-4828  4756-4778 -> 1.00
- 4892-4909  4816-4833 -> 1.84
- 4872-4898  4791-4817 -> 1.78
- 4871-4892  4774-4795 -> 1.23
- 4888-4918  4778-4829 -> 1.68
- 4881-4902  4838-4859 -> 1.99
